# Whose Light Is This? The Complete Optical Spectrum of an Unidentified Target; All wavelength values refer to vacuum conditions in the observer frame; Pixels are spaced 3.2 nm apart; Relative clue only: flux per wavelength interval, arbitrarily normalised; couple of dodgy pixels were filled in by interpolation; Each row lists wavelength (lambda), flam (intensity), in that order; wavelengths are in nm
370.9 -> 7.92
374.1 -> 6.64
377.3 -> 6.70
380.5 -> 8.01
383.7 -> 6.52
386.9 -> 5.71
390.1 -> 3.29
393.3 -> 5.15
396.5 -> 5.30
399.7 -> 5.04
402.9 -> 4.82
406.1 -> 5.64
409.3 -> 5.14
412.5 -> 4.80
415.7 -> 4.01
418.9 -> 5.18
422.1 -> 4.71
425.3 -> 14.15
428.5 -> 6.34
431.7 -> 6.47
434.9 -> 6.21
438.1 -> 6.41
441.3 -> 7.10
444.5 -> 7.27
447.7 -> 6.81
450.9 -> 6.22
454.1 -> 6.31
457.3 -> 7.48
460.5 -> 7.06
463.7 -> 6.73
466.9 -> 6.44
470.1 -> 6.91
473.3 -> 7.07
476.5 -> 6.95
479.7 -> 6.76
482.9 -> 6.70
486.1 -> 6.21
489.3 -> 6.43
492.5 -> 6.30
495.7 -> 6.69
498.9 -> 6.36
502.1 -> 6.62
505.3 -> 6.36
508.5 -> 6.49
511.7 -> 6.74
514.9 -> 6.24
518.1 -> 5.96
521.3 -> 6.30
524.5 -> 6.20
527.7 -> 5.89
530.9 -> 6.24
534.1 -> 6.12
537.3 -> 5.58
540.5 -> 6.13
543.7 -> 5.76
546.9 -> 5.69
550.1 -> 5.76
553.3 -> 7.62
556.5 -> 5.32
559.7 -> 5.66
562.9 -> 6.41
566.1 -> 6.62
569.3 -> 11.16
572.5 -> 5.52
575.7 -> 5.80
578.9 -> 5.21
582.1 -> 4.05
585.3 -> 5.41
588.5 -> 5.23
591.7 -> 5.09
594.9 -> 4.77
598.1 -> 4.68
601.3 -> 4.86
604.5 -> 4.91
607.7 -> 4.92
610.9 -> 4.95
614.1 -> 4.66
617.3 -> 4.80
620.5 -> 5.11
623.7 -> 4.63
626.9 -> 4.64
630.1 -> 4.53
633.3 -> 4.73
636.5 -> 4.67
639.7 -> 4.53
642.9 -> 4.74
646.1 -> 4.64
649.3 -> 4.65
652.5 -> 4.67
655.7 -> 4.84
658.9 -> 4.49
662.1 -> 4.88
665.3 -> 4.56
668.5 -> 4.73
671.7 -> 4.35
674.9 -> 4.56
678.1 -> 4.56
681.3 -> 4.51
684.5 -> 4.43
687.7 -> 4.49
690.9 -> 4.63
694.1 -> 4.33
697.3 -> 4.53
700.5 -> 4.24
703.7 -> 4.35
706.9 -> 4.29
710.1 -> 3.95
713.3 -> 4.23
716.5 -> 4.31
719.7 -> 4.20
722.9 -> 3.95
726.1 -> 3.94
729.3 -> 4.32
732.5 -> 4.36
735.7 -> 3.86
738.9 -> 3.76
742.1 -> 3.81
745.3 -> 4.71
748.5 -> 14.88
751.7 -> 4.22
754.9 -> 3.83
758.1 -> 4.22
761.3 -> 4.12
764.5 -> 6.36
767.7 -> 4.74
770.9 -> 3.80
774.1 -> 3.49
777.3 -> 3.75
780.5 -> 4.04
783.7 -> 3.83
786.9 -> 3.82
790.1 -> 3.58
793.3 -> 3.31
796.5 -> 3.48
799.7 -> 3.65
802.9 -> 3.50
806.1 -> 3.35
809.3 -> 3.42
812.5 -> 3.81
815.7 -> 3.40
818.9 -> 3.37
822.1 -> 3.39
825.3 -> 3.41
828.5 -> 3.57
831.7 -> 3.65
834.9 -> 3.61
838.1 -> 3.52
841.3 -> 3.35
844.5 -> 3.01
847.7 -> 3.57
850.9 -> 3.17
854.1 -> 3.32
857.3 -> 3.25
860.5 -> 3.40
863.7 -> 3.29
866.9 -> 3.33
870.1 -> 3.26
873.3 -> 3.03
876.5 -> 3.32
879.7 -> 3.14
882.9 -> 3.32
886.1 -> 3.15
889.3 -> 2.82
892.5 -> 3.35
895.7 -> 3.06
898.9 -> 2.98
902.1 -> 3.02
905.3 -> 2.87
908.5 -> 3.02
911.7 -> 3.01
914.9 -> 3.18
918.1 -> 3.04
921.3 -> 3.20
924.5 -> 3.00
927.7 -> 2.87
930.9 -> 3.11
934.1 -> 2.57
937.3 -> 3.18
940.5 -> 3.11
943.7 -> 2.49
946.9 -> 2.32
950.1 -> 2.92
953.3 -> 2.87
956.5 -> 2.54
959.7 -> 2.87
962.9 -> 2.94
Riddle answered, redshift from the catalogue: 0.138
